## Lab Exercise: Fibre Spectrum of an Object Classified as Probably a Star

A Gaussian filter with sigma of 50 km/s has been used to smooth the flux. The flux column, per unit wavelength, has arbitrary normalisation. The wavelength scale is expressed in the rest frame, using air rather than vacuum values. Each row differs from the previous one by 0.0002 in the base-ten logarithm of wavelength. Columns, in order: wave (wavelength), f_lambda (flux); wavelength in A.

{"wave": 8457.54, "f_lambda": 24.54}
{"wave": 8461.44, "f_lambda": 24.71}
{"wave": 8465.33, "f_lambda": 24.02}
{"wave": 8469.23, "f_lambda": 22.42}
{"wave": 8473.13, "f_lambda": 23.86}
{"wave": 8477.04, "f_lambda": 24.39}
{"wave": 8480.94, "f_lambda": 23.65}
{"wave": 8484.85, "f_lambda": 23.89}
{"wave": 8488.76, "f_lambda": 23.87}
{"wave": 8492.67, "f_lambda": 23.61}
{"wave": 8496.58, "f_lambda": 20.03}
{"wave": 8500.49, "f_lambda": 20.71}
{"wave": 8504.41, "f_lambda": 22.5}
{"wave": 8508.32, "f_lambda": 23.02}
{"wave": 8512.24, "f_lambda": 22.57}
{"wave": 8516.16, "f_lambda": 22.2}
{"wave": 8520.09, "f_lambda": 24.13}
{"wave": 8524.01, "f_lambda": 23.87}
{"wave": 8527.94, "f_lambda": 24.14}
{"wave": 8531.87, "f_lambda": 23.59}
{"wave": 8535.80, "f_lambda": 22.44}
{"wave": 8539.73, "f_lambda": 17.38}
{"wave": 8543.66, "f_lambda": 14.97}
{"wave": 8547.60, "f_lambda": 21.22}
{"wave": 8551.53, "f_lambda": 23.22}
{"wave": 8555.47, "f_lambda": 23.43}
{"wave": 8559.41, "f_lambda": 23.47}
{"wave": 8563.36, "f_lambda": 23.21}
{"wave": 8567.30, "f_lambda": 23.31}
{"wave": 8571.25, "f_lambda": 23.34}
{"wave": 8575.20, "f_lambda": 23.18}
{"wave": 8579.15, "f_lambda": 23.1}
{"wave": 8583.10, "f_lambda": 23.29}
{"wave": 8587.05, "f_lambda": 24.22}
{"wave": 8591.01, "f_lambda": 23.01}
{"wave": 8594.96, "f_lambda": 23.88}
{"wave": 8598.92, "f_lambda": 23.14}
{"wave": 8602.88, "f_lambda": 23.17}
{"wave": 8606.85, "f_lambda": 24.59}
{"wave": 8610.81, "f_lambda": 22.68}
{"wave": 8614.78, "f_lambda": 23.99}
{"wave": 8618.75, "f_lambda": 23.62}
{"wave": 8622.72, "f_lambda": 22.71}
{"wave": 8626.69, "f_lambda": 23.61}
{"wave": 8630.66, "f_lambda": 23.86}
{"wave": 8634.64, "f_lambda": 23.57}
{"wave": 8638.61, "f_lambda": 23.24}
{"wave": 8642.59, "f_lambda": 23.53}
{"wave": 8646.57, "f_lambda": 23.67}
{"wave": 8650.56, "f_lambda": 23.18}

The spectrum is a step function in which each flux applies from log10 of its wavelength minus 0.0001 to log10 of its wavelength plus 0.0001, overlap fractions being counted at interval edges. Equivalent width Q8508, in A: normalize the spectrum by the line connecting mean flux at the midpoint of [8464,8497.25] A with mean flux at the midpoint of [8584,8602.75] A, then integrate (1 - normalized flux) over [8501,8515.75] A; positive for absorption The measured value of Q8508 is 0.6 A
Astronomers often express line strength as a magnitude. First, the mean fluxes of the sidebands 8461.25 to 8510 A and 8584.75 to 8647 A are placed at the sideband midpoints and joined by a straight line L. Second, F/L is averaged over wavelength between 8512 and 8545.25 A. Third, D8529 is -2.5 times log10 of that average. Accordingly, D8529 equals 0.072 mag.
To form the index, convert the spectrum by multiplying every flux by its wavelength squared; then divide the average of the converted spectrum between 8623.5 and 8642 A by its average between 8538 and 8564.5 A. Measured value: 1.14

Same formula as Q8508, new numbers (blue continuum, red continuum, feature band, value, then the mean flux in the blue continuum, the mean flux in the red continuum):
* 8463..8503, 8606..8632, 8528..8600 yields 2.75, 23.1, 23.5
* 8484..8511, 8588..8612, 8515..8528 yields -0.51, 22.5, 23.5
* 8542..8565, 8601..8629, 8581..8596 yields -0.58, 21.6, 23.5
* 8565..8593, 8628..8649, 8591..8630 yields -0.02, 23.4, 23.6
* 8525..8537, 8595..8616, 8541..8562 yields 2.06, 23.5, 23.5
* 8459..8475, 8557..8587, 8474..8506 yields 1.10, 23.8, 23.3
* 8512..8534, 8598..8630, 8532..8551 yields 3.00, 23.5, 23.5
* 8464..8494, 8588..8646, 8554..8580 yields 0.30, 23.7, 23.5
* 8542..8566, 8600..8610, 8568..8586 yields -0.55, 21.7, 23.7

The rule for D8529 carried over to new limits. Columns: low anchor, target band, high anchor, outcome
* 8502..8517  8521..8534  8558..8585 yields -0.052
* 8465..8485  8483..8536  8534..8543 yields -0.087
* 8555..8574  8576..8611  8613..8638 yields -0.003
